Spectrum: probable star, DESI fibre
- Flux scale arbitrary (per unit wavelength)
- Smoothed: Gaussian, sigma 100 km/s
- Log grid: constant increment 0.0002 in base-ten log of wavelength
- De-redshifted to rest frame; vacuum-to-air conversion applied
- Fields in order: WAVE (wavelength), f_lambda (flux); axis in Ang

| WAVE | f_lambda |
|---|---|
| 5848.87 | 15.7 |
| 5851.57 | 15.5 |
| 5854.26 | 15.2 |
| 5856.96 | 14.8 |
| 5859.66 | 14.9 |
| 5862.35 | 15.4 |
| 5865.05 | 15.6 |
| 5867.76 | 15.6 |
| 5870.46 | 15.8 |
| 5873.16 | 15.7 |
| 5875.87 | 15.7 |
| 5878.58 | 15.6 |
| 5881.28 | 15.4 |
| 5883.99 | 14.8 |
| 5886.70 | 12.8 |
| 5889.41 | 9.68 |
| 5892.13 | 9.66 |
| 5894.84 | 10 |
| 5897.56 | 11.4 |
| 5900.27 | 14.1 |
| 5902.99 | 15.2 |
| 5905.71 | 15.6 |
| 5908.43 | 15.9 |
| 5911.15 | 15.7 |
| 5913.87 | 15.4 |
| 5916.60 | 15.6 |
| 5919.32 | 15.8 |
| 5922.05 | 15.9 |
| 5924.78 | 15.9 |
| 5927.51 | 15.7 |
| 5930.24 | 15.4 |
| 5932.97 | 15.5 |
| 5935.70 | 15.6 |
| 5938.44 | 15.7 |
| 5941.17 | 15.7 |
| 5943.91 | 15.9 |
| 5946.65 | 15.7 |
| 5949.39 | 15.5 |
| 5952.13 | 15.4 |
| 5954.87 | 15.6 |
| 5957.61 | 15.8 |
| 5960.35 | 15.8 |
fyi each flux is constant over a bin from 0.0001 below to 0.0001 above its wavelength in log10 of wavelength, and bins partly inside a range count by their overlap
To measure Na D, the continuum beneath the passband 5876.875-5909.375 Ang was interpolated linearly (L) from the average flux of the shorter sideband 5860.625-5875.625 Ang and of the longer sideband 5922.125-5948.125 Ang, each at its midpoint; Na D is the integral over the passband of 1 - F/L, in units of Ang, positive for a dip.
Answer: 4.78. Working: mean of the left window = 15.6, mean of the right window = 15.7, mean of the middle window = 13.3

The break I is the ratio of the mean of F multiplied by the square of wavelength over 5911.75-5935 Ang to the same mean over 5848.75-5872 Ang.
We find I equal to 1.04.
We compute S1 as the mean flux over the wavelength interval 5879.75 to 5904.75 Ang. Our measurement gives 12.6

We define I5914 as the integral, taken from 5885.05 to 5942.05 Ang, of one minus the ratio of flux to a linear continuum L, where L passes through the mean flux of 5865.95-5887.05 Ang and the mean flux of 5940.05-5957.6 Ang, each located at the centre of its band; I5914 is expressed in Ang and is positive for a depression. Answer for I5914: 4.03 Ang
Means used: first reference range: 15.3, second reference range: 15.6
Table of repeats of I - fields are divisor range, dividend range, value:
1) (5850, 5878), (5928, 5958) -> 1.04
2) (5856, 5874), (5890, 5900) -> 0.70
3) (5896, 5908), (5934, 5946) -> 1.12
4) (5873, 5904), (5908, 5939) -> 1.20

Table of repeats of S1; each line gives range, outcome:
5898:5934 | 15.4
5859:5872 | 15.5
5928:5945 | 15.6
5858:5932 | 14.6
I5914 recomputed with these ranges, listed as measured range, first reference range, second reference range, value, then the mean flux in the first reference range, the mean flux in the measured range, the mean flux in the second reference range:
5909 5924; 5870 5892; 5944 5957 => -0.84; 14.1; 15.7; 15.6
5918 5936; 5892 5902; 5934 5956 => -2.00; 11.6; 15.7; 15.6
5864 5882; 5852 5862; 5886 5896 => -3.94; 15.1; 15.6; 10.4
